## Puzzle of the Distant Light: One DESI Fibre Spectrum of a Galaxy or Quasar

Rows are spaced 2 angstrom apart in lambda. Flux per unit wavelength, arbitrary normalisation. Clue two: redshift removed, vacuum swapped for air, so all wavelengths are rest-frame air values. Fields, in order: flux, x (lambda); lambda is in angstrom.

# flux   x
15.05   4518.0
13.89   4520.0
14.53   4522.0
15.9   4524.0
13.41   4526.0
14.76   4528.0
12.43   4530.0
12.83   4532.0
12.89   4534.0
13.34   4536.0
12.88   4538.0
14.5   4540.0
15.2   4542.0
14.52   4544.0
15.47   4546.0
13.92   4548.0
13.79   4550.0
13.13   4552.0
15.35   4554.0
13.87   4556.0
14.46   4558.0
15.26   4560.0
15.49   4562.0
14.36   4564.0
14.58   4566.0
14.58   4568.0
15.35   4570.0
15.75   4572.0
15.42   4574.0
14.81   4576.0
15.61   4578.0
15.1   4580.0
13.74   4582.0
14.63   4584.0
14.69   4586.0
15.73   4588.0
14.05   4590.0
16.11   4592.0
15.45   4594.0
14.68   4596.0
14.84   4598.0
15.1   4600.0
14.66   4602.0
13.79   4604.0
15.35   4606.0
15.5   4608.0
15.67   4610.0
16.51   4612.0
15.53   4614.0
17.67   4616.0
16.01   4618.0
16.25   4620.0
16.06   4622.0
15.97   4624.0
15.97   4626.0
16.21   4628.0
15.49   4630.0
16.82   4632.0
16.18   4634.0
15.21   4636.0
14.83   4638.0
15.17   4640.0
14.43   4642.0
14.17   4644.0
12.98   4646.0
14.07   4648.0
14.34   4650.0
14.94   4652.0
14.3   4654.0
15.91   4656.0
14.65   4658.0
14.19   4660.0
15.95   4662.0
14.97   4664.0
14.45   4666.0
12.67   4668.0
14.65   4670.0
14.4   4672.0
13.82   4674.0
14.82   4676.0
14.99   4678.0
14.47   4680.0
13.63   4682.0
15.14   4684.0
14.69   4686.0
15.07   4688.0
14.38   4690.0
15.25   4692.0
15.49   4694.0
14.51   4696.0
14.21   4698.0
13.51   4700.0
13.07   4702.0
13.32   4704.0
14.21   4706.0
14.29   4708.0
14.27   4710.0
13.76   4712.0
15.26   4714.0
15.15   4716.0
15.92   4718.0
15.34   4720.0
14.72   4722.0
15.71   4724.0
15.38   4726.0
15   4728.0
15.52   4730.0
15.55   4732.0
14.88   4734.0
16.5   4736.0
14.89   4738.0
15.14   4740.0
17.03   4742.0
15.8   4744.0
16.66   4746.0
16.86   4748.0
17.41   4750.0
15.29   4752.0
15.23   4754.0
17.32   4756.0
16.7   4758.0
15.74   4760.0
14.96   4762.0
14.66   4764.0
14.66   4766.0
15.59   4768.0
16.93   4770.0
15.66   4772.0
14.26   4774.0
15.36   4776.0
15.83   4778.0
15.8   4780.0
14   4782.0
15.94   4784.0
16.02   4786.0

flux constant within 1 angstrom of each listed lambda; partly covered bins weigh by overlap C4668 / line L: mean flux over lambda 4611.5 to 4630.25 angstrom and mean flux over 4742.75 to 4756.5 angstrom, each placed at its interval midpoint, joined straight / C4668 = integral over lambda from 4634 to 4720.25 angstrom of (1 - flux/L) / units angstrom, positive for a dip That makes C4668 9.1 angstrom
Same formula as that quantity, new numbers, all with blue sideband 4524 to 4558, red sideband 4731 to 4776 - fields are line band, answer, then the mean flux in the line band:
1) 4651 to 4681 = 0.9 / 14.6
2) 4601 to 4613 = -0.6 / 15.2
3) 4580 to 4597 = -0.6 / 14.9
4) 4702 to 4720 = 1.1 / 14.5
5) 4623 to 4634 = -1.0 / 16.1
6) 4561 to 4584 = -1.2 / 15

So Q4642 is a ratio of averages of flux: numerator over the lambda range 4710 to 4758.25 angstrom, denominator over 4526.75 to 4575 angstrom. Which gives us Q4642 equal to 1.09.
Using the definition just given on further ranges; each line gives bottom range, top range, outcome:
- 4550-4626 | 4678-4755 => 0.99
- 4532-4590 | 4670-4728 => 1.00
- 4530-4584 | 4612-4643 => 1.10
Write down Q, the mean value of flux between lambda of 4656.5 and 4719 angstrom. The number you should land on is 14.5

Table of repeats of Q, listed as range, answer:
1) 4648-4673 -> 14.6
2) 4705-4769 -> 15.5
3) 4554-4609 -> 14.9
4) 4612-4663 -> 15.4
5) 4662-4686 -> 14.4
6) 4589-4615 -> 15.2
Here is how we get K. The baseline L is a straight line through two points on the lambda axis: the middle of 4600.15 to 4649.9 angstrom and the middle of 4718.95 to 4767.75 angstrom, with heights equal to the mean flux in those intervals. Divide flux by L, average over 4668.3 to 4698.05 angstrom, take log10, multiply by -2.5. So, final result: 0.07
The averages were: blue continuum 15.4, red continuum 15.7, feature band 14.6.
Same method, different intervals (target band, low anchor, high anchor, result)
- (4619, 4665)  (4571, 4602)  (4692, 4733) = -0.02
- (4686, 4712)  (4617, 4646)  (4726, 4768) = 0.10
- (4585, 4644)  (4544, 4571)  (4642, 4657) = -0.07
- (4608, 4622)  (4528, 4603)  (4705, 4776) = -0.10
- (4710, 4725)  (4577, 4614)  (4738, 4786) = 0.04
